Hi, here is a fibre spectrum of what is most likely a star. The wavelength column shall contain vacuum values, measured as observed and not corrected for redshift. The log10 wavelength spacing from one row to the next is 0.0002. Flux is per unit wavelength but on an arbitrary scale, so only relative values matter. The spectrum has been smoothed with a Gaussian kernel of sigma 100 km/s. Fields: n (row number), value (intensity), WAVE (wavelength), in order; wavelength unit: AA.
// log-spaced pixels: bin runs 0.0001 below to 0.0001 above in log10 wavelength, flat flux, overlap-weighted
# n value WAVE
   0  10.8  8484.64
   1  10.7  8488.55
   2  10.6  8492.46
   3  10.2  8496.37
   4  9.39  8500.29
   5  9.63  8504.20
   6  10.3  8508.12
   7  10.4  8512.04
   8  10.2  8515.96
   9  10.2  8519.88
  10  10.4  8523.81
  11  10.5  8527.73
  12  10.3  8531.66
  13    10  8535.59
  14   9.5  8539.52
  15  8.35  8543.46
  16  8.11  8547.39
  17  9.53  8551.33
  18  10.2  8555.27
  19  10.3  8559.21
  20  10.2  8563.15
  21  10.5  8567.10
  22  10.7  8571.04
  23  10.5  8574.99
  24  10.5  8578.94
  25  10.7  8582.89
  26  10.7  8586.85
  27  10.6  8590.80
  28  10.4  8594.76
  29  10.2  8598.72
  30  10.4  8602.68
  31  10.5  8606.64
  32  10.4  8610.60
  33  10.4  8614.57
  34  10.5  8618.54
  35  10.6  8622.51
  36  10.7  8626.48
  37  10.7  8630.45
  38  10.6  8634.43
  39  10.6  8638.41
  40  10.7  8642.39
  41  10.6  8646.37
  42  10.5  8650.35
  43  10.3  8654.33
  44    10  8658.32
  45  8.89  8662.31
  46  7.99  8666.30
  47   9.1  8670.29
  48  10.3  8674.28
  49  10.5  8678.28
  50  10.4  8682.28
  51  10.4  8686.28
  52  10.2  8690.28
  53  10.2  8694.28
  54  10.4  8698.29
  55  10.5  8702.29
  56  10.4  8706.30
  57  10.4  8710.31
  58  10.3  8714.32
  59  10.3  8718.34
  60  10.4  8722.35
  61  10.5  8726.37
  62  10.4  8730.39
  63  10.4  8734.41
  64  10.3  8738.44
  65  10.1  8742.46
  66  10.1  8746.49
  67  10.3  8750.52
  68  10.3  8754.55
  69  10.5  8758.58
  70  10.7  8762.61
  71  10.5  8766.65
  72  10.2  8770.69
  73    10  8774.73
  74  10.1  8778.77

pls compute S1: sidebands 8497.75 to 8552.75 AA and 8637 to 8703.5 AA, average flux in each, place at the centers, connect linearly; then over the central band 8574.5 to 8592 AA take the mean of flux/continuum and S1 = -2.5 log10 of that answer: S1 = -0.08 mag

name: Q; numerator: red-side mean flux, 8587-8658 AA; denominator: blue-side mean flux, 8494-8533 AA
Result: 1.0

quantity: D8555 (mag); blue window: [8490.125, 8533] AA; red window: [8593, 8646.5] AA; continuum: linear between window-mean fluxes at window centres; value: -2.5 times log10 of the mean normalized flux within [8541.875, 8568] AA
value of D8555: 0.08 mag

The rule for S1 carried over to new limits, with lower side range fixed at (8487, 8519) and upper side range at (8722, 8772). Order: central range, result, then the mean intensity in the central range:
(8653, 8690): 0.06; 9.77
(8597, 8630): -0.02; 10.5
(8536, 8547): 0.14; 8.96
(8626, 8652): -0.04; 10.6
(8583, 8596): -0.04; 10.6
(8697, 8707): -0.01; 10.4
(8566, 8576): -0.04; 10.6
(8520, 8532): -0.02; 10.4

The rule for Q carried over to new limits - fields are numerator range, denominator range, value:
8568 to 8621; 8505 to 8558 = 1.07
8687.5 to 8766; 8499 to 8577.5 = 1.04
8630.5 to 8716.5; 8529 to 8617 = 1.00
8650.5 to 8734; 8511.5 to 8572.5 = 1.02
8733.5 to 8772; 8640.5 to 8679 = 1.05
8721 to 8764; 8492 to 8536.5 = 1.02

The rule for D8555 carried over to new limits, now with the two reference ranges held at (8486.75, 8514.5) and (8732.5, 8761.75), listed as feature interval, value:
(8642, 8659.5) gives -0.017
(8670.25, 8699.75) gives 0.002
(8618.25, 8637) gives -0.041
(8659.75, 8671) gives 0.182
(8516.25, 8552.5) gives 0.055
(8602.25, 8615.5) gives -0.021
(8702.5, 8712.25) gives -0.014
